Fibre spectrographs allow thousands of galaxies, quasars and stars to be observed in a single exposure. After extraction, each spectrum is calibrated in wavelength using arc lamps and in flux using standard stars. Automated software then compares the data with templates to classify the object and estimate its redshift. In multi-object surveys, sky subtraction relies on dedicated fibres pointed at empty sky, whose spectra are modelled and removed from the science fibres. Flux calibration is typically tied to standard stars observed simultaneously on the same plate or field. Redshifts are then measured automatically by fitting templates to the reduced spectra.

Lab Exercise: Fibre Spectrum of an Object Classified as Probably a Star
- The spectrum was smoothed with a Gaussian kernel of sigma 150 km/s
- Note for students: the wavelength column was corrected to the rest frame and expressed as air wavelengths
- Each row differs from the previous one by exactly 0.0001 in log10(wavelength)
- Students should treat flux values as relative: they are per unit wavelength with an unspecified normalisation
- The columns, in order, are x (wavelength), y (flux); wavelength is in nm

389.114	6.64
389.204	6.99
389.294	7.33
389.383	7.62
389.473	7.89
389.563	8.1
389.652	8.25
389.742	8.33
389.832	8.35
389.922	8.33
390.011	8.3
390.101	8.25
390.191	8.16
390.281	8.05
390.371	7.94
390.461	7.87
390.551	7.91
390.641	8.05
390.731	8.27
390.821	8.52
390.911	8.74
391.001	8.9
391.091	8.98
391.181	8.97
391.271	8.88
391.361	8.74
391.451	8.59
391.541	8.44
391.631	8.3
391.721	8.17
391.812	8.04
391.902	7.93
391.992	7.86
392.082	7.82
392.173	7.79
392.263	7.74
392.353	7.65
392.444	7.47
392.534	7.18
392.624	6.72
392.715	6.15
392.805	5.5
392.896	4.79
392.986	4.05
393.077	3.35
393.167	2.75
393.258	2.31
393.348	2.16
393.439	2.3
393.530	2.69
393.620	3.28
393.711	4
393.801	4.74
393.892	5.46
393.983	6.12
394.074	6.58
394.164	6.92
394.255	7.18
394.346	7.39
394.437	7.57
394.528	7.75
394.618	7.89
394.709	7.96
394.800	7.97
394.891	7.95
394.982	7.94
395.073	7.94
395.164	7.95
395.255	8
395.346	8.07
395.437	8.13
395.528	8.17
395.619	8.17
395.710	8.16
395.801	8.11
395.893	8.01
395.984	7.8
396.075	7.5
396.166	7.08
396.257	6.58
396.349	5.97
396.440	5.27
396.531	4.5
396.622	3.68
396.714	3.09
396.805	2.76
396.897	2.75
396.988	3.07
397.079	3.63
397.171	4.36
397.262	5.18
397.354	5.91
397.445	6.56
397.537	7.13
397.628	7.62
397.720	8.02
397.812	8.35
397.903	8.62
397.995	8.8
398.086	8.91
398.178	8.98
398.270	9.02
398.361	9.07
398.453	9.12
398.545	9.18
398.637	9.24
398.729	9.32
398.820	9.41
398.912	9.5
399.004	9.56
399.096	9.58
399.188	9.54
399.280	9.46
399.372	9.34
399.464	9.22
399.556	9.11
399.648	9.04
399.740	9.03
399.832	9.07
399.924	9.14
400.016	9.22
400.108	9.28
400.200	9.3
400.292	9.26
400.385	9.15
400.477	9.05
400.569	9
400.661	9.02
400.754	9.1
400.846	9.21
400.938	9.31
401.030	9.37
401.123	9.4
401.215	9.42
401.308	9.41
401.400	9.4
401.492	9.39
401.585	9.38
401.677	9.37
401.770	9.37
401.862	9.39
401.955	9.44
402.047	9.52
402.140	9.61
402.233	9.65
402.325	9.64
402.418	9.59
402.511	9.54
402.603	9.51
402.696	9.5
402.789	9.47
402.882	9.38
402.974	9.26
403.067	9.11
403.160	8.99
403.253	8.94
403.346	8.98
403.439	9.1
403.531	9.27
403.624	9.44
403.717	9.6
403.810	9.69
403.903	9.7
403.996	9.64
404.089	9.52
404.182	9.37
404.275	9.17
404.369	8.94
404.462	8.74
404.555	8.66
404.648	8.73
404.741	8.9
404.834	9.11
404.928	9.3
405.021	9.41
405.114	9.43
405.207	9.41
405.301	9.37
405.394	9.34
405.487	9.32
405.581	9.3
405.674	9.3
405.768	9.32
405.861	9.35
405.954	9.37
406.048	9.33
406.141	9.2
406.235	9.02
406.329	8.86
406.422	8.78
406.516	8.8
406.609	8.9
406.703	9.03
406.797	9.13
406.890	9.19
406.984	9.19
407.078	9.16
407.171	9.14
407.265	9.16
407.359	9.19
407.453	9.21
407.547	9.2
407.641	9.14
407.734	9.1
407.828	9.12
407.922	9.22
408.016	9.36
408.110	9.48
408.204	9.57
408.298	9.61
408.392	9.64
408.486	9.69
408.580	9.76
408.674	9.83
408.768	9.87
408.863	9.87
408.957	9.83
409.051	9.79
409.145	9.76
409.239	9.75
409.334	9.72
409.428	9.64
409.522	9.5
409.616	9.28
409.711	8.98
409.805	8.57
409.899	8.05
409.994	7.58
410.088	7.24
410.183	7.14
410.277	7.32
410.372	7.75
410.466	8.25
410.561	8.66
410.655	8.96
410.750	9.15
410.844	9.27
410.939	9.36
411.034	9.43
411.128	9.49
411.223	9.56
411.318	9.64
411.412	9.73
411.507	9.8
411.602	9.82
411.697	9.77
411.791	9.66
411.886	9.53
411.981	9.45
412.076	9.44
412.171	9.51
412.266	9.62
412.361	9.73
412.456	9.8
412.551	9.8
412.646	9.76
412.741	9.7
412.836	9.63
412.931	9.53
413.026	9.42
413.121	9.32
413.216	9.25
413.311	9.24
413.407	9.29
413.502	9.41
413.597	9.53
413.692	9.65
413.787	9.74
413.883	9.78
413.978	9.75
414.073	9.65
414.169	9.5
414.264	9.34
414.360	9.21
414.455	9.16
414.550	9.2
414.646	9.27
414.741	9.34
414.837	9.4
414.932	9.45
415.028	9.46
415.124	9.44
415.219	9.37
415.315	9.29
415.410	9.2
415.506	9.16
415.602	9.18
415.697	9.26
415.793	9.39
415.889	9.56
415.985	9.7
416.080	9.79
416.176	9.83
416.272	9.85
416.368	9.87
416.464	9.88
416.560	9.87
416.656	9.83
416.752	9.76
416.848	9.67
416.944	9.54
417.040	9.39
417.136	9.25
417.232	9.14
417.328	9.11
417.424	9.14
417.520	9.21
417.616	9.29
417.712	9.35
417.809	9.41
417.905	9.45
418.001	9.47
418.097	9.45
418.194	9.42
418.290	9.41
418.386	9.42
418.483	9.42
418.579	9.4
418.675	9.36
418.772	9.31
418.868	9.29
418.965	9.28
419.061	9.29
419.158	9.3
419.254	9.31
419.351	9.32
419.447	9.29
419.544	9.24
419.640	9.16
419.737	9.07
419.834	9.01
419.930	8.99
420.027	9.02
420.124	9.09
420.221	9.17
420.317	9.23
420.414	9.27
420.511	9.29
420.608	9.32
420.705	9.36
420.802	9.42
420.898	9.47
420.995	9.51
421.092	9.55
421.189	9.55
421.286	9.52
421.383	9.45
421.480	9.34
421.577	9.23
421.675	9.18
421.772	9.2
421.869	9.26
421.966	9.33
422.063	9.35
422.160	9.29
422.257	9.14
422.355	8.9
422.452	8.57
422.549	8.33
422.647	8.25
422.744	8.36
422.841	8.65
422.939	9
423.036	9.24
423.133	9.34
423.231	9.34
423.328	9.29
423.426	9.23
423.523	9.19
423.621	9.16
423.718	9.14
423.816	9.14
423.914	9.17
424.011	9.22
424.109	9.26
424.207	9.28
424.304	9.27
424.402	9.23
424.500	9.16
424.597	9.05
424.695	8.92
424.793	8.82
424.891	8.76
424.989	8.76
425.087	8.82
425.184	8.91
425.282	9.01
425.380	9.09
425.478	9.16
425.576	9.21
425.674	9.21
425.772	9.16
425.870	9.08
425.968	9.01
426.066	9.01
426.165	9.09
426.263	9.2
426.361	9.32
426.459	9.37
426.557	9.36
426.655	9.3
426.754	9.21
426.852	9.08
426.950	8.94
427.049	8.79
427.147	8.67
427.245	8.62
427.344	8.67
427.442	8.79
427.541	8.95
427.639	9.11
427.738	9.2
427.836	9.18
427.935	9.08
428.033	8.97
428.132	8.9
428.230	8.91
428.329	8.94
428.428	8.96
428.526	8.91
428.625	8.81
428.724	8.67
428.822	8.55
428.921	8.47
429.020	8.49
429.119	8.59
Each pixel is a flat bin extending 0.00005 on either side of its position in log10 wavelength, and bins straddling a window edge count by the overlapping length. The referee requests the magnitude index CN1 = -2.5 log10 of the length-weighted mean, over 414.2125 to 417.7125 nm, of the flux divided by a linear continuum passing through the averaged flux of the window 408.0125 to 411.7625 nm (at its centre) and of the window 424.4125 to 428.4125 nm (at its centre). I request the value -0.037 mag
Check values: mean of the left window 9.19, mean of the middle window 9.44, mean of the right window 9.02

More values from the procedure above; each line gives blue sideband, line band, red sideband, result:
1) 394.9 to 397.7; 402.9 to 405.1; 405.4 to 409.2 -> -0.096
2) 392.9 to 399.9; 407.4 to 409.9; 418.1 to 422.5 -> -0.164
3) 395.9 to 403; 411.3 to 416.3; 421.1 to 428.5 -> -0.094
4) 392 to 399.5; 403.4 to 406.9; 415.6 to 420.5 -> -0.167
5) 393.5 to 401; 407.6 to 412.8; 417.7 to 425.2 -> -0.103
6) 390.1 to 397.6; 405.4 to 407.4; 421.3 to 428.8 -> -0.200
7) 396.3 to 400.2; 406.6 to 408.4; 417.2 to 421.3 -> -0.110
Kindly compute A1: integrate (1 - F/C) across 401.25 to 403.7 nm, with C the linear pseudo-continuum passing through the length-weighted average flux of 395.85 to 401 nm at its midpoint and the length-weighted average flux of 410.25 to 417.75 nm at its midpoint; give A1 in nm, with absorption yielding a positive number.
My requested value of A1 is -0.34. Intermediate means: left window 7.81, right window 9.42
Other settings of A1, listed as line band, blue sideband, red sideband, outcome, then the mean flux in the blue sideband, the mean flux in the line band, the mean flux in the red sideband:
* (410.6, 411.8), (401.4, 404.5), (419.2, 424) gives -0.03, 9.37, 9.51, 9.17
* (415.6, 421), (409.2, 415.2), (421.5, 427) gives -0.13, 9.26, 9.39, 9.08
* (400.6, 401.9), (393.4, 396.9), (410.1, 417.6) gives -0.34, 6.45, 9.32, 9.38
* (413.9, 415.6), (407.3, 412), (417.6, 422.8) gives -0.03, 9.2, 9.37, 9.23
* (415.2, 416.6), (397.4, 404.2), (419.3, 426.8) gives -0.06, 9.18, 9.55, 9.14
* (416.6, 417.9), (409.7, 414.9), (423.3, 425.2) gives -0.03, 9.23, 9.4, 9.09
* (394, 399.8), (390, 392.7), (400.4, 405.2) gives 0.79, 8.11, 7.52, 9.3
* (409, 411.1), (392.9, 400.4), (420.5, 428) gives -0.19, 7.08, 8.79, 9.11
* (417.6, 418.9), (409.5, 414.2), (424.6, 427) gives -0.03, 9.22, 9.39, 9.07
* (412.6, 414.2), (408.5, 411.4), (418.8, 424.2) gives -0.08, 9.05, 9.54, 9.18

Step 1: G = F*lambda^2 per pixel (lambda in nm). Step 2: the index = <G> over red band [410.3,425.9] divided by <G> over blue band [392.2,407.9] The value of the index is 1.25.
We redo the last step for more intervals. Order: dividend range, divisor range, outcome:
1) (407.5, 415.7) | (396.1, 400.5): 1.30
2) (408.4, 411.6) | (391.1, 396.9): 1.51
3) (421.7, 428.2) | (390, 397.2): 1.58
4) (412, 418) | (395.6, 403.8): 1.22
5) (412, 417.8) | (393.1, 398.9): 1.57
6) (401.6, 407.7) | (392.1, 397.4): 1.62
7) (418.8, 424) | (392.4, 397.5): 1.77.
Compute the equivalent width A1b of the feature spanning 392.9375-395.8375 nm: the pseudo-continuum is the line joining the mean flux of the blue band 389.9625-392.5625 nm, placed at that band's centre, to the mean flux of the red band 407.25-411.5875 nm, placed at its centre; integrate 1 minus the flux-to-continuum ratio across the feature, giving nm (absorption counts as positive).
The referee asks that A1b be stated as 0.75 nm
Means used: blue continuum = 8.2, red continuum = 9.16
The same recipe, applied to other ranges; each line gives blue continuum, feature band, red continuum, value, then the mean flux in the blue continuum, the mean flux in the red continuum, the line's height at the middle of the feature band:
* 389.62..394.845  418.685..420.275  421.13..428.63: -0.09 nm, 6.96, 9.06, 8.72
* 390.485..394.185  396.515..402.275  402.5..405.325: -0.02 nm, 6.56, 9.26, 8.21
